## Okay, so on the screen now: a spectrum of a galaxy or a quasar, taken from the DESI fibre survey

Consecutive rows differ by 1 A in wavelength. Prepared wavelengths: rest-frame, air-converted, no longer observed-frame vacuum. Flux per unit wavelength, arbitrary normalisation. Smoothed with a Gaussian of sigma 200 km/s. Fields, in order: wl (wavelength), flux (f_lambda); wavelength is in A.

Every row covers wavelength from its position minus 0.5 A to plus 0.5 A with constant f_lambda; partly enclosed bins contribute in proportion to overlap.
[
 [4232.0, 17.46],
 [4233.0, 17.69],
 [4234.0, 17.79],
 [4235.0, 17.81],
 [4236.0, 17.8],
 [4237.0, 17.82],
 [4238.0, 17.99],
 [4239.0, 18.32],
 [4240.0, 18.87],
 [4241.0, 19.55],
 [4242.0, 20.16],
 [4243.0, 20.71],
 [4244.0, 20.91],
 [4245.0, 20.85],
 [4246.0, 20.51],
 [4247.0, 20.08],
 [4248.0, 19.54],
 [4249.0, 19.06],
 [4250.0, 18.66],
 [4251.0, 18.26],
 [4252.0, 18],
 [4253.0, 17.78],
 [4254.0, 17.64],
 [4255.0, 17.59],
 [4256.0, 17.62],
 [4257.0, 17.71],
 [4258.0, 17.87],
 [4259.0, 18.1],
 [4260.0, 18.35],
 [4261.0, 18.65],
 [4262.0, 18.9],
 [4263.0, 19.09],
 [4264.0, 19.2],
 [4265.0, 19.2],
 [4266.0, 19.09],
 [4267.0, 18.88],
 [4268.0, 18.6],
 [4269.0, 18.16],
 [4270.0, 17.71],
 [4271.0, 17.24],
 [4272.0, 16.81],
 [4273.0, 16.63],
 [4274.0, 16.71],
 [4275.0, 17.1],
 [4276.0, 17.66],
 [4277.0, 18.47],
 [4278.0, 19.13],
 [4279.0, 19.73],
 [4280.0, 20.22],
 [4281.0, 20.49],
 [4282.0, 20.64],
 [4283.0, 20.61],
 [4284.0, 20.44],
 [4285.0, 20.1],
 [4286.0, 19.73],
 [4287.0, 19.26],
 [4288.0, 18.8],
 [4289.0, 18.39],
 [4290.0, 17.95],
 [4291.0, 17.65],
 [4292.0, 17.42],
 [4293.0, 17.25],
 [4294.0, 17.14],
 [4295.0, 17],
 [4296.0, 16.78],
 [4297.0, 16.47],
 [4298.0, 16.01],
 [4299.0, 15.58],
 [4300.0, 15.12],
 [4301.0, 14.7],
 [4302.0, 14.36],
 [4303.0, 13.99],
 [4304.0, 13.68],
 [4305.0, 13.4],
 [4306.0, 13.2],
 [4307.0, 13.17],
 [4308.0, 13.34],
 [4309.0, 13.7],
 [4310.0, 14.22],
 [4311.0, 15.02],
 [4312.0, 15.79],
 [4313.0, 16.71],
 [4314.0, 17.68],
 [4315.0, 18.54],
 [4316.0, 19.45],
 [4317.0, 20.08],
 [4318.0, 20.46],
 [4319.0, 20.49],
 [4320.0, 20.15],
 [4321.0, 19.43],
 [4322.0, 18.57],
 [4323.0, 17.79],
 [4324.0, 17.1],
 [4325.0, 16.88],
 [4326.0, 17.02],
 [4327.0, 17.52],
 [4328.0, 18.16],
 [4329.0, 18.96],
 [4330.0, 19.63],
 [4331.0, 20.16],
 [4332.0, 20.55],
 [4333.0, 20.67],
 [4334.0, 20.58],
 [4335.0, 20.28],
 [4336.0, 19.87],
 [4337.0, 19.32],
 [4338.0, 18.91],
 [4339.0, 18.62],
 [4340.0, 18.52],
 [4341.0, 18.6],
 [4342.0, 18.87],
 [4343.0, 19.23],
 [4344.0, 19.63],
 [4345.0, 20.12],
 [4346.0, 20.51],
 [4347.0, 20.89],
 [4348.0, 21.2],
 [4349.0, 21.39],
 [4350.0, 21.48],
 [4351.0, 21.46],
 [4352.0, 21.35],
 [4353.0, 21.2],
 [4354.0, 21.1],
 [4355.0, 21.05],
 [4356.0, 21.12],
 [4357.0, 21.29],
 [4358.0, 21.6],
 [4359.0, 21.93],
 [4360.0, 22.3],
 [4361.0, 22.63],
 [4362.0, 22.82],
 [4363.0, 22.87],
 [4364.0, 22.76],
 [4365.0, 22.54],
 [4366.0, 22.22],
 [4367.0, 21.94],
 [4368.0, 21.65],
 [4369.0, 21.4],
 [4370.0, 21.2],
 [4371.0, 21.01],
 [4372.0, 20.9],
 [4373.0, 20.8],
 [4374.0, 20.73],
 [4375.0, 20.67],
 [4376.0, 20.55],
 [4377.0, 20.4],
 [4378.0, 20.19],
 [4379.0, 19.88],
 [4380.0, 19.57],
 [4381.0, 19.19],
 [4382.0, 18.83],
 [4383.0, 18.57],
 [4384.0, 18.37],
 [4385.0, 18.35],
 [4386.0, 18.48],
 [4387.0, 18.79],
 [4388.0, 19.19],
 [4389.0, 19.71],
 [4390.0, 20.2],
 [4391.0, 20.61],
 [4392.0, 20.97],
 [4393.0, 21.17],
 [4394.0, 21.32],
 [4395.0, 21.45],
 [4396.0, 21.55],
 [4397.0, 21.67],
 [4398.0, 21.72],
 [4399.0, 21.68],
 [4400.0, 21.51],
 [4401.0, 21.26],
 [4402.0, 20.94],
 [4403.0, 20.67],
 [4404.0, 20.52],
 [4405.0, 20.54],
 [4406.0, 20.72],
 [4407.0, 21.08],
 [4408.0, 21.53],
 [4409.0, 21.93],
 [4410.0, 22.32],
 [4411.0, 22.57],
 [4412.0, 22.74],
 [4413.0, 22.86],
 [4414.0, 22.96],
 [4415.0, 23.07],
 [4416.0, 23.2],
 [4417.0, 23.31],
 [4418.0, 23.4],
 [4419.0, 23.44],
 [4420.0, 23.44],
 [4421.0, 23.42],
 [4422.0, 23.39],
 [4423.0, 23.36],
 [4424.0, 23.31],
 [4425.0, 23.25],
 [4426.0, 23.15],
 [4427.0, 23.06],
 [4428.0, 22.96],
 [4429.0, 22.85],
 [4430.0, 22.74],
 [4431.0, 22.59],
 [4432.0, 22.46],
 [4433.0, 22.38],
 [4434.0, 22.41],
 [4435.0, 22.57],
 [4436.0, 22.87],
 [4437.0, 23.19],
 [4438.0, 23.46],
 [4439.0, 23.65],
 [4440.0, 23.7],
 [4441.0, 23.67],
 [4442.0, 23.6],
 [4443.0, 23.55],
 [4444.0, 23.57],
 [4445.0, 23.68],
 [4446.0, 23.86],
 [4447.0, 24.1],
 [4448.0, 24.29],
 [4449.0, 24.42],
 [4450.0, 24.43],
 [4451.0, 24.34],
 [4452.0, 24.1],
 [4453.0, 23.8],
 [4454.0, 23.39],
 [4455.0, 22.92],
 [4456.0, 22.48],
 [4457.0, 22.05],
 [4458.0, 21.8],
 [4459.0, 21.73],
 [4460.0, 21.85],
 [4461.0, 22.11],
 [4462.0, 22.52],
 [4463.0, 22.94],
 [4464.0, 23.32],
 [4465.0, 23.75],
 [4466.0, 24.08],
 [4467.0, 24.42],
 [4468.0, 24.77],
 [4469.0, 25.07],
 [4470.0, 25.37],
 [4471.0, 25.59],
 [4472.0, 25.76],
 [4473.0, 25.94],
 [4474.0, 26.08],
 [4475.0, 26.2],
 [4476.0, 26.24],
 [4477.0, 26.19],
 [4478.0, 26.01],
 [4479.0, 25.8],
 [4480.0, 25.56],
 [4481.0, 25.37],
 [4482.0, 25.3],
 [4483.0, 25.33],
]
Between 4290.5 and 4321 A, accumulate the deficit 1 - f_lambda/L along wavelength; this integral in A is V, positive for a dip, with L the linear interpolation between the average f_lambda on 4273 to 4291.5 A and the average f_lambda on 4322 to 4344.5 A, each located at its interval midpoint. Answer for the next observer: 4.23 A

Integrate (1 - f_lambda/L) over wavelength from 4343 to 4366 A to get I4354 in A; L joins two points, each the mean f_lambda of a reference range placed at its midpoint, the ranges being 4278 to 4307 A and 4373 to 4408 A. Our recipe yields -2.7 A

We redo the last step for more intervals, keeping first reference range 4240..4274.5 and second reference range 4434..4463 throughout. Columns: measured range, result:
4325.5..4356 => 1.1 A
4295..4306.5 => 2.8 A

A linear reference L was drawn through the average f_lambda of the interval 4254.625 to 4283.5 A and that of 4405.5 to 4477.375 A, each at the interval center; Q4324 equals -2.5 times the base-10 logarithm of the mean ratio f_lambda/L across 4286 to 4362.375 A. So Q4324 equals 0.093 mag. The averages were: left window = 18.5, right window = 23.4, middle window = 18.5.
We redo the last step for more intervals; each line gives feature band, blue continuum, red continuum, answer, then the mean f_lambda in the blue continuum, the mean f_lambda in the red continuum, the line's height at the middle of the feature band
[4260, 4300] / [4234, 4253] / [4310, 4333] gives 0.03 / 19.1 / 18.4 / 18.8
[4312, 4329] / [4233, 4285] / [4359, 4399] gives 0.08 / 18.7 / 20.8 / 19.8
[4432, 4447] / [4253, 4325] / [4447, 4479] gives 0.00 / 17.6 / 24.2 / 23.3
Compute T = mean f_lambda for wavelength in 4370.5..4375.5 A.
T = 20.8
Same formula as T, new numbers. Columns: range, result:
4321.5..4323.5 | 18.2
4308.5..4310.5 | 14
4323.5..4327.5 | 17.1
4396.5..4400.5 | 21.6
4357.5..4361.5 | 22.1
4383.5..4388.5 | 18.6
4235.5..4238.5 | 17.9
